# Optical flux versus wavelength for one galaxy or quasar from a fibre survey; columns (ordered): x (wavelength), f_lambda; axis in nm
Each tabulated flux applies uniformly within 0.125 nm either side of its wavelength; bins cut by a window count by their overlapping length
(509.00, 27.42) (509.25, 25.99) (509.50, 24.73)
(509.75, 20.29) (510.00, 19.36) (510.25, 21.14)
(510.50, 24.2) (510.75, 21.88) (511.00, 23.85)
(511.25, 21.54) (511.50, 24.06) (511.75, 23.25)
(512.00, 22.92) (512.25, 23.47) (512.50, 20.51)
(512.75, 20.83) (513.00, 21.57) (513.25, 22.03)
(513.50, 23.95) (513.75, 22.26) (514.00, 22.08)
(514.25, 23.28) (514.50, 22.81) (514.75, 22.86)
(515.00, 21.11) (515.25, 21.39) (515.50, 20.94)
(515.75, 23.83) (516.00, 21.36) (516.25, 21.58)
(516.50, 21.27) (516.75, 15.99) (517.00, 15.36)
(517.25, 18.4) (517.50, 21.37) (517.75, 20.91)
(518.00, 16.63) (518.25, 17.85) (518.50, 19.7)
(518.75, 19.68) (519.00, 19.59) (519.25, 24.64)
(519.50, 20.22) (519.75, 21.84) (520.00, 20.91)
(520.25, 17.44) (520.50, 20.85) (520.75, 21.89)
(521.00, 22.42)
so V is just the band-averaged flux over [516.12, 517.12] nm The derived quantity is 18.6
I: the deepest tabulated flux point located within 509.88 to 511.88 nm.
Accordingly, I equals 19.36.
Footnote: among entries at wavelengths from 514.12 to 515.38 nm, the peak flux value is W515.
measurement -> 23.28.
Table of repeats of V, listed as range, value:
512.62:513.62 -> 22.1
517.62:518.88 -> 19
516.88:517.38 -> 16.9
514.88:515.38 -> 21.2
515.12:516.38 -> 21.8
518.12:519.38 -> 20.3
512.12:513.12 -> 21.6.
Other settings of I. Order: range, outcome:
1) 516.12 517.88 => 15.36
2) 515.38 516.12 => 20.94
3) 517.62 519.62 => 16.63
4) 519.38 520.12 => 20.22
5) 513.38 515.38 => 21.11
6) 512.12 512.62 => 20.51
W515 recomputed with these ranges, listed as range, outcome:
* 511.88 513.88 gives 23.95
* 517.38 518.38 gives 21.37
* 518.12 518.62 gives 19.7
